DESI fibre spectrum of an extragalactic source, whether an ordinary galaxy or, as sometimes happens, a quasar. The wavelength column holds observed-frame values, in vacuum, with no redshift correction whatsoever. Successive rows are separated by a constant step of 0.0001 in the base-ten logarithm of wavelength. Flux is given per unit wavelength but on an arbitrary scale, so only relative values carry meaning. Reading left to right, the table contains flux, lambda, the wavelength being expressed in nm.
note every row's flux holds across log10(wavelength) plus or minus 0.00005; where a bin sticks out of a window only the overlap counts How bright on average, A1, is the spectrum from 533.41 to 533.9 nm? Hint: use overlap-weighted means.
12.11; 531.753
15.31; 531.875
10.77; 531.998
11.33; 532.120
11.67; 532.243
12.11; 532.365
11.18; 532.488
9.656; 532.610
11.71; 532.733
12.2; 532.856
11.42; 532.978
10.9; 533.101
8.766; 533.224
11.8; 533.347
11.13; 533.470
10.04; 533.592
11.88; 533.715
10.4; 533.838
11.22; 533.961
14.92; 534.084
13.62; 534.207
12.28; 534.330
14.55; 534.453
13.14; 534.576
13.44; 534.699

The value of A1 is 10.9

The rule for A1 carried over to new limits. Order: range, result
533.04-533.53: 10.6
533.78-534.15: 12.2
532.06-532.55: 11.6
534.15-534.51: 13.5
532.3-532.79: 11.2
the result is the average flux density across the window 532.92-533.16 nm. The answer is 11.1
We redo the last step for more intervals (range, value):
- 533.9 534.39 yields 13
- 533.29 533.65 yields 11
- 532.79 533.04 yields 11.8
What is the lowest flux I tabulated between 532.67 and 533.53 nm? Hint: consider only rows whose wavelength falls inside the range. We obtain 8.766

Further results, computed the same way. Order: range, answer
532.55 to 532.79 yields 9.656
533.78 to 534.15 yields 10.4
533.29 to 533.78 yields 10.04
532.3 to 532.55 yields 11.18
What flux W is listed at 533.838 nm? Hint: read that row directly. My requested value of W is 10.4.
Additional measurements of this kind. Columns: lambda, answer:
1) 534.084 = 14.92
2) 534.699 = 13.44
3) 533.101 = 10.9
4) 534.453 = 14.55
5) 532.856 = 12.2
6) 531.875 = 15.31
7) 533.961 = 11.22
